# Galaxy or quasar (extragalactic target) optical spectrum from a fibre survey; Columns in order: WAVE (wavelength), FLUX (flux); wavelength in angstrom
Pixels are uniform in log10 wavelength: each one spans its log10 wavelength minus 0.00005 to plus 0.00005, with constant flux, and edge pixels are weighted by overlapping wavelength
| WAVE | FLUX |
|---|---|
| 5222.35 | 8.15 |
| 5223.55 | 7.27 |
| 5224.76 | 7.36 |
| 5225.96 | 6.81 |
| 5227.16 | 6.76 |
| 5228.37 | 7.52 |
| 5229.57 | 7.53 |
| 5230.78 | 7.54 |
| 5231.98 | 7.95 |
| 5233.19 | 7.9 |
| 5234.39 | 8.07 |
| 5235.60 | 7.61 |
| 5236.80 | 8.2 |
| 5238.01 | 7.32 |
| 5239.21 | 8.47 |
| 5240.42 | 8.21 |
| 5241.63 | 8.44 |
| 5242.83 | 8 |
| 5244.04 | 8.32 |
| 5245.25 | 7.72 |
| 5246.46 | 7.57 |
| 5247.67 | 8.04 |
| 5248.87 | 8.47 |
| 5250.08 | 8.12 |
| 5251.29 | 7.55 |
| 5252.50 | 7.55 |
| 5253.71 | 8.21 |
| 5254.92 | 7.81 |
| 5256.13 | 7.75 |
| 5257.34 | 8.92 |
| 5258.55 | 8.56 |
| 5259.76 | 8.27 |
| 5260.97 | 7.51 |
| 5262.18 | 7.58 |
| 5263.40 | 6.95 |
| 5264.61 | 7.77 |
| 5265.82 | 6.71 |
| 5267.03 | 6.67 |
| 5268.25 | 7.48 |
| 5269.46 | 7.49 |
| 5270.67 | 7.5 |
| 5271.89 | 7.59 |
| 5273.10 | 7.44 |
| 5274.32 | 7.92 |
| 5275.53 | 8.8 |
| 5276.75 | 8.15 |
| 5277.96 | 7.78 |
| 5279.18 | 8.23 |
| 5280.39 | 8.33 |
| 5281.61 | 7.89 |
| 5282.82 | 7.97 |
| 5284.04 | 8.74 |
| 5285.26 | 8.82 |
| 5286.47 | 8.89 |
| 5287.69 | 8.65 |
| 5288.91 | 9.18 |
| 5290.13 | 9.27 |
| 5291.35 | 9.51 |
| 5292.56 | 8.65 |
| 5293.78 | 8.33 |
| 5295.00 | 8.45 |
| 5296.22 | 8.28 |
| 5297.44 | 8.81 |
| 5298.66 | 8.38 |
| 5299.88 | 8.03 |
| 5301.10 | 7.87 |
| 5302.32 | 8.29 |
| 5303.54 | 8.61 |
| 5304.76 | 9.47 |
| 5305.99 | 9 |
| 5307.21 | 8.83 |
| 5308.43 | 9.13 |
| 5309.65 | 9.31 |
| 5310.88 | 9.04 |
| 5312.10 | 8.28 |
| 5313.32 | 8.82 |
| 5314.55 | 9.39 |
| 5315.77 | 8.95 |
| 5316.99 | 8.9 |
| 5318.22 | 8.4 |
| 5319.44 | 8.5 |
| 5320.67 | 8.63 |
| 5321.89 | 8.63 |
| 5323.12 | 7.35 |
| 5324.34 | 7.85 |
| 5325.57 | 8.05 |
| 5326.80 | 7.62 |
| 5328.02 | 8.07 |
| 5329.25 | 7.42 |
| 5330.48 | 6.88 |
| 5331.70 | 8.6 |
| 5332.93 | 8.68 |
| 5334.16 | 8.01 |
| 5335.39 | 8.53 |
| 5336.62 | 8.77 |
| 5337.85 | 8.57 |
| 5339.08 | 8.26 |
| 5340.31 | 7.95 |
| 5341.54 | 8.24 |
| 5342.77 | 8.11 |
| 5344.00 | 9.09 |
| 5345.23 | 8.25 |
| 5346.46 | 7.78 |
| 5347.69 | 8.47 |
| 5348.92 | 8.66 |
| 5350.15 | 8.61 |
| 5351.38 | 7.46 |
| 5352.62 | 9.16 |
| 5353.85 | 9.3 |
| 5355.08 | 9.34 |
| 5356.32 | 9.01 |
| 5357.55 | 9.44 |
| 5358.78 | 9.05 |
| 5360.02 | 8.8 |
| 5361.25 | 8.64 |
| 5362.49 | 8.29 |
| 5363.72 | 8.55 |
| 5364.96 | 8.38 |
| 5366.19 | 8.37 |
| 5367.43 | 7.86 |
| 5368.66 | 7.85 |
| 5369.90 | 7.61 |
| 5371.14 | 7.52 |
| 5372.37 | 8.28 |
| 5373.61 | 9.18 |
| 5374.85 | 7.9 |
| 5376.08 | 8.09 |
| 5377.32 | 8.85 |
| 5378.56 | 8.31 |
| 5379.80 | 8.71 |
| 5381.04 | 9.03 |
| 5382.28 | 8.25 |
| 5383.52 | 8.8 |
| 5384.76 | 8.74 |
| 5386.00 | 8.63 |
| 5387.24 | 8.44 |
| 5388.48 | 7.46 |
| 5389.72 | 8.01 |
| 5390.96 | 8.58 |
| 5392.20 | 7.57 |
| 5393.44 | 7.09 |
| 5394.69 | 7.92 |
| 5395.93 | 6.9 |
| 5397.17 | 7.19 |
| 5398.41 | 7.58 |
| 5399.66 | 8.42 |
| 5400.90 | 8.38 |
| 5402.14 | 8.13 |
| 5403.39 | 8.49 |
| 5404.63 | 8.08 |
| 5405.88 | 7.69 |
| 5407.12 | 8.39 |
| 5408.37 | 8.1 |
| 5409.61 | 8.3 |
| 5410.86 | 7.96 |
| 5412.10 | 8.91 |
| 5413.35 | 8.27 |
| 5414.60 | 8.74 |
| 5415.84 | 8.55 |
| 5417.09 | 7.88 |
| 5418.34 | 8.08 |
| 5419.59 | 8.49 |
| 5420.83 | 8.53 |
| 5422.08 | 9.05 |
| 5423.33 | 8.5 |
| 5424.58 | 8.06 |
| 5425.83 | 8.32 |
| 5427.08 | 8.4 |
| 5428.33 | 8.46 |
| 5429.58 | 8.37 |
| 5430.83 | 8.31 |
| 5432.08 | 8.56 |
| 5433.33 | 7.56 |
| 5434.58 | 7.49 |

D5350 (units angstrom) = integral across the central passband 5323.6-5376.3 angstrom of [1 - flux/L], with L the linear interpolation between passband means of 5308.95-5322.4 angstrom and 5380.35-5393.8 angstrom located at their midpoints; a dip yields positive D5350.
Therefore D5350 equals 1.3 angstrom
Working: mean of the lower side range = 8.81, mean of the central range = 8.34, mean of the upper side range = 8.26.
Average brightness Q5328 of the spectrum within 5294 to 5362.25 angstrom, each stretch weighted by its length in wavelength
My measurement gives 8.51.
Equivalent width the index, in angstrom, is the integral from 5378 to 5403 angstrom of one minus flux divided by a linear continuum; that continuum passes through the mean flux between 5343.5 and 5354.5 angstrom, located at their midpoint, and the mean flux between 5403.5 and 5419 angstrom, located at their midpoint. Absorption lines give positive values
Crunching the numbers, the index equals 0.71 angstrom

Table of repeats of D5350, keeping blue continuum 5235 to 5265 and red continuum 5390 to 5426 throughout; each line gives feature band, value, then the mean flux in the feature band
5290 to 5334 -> -2.5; 8.49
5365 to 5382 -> -0.4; 8.28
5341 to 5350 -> -0.4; 8.39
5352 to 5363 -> -1.3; 9.01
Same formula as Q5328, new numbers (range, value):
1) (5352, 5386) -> 8.57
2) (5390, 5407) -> 7.87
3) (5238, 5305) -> 8.13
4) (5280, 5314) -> 8.67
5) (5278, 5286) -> 8.3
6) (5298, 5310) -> 8.68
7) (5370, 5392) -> 8.37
